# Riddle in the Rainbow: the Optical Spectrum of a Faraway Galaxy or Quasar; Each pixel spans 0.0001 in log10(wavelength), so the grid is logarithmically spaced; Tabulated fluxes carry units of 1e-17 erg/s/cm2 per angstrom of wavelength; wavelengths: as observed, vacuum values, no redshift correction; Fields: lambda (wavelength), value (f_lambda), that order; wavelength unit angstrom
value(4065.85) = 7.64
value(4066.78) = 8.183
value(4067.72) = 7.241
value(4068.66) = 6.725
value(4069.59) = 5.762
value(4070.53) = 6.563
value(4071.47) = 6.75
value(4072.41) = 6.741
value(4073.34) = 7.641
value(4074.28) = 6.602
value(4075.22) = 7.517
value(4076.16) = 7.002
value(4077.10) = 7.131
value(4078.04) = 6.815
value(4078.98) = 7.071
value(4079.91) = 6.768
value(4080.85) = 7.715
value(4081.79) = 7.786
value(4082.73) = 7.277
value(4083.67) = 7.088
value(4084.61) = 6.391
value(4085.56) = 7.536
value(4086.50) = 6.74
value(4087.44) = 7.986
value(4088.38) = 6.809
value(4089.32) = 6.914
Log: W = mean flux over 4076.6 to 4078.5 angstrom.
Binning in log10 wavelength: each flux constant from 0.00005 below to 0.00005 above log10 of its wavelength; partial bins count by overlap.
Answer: 6.97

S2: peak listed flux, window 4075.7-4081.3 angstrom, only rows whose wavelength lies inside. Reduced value 7.715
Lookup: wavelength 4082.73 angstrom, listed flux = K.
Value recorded 7.277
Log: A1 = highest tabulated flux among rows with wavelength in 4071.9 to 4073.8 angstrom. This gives 7.641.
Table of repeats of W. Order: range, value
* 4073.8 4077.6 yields 7.05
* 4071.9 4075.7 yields 7.12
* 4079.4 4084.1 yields 7.34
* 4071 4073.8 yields 7.05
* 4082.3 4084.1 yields 7.18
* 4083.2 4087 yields 6.93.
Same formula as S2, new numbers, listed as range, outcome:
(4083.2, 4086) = 7.536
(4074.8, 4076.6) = 7.517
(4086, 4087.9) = 7.986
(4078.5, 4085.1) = 7.786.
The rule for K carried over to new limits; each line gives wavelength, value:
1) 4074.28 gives 6.602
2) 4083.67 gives 7.088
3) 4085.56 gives 7.536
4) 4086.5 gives 6.74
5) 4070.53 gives 6.563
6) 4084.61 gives 6.391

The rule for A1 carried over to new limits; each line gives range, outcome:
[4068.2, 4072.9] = 6.75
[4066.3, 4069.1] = 8.183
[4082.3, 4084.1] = 7.277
